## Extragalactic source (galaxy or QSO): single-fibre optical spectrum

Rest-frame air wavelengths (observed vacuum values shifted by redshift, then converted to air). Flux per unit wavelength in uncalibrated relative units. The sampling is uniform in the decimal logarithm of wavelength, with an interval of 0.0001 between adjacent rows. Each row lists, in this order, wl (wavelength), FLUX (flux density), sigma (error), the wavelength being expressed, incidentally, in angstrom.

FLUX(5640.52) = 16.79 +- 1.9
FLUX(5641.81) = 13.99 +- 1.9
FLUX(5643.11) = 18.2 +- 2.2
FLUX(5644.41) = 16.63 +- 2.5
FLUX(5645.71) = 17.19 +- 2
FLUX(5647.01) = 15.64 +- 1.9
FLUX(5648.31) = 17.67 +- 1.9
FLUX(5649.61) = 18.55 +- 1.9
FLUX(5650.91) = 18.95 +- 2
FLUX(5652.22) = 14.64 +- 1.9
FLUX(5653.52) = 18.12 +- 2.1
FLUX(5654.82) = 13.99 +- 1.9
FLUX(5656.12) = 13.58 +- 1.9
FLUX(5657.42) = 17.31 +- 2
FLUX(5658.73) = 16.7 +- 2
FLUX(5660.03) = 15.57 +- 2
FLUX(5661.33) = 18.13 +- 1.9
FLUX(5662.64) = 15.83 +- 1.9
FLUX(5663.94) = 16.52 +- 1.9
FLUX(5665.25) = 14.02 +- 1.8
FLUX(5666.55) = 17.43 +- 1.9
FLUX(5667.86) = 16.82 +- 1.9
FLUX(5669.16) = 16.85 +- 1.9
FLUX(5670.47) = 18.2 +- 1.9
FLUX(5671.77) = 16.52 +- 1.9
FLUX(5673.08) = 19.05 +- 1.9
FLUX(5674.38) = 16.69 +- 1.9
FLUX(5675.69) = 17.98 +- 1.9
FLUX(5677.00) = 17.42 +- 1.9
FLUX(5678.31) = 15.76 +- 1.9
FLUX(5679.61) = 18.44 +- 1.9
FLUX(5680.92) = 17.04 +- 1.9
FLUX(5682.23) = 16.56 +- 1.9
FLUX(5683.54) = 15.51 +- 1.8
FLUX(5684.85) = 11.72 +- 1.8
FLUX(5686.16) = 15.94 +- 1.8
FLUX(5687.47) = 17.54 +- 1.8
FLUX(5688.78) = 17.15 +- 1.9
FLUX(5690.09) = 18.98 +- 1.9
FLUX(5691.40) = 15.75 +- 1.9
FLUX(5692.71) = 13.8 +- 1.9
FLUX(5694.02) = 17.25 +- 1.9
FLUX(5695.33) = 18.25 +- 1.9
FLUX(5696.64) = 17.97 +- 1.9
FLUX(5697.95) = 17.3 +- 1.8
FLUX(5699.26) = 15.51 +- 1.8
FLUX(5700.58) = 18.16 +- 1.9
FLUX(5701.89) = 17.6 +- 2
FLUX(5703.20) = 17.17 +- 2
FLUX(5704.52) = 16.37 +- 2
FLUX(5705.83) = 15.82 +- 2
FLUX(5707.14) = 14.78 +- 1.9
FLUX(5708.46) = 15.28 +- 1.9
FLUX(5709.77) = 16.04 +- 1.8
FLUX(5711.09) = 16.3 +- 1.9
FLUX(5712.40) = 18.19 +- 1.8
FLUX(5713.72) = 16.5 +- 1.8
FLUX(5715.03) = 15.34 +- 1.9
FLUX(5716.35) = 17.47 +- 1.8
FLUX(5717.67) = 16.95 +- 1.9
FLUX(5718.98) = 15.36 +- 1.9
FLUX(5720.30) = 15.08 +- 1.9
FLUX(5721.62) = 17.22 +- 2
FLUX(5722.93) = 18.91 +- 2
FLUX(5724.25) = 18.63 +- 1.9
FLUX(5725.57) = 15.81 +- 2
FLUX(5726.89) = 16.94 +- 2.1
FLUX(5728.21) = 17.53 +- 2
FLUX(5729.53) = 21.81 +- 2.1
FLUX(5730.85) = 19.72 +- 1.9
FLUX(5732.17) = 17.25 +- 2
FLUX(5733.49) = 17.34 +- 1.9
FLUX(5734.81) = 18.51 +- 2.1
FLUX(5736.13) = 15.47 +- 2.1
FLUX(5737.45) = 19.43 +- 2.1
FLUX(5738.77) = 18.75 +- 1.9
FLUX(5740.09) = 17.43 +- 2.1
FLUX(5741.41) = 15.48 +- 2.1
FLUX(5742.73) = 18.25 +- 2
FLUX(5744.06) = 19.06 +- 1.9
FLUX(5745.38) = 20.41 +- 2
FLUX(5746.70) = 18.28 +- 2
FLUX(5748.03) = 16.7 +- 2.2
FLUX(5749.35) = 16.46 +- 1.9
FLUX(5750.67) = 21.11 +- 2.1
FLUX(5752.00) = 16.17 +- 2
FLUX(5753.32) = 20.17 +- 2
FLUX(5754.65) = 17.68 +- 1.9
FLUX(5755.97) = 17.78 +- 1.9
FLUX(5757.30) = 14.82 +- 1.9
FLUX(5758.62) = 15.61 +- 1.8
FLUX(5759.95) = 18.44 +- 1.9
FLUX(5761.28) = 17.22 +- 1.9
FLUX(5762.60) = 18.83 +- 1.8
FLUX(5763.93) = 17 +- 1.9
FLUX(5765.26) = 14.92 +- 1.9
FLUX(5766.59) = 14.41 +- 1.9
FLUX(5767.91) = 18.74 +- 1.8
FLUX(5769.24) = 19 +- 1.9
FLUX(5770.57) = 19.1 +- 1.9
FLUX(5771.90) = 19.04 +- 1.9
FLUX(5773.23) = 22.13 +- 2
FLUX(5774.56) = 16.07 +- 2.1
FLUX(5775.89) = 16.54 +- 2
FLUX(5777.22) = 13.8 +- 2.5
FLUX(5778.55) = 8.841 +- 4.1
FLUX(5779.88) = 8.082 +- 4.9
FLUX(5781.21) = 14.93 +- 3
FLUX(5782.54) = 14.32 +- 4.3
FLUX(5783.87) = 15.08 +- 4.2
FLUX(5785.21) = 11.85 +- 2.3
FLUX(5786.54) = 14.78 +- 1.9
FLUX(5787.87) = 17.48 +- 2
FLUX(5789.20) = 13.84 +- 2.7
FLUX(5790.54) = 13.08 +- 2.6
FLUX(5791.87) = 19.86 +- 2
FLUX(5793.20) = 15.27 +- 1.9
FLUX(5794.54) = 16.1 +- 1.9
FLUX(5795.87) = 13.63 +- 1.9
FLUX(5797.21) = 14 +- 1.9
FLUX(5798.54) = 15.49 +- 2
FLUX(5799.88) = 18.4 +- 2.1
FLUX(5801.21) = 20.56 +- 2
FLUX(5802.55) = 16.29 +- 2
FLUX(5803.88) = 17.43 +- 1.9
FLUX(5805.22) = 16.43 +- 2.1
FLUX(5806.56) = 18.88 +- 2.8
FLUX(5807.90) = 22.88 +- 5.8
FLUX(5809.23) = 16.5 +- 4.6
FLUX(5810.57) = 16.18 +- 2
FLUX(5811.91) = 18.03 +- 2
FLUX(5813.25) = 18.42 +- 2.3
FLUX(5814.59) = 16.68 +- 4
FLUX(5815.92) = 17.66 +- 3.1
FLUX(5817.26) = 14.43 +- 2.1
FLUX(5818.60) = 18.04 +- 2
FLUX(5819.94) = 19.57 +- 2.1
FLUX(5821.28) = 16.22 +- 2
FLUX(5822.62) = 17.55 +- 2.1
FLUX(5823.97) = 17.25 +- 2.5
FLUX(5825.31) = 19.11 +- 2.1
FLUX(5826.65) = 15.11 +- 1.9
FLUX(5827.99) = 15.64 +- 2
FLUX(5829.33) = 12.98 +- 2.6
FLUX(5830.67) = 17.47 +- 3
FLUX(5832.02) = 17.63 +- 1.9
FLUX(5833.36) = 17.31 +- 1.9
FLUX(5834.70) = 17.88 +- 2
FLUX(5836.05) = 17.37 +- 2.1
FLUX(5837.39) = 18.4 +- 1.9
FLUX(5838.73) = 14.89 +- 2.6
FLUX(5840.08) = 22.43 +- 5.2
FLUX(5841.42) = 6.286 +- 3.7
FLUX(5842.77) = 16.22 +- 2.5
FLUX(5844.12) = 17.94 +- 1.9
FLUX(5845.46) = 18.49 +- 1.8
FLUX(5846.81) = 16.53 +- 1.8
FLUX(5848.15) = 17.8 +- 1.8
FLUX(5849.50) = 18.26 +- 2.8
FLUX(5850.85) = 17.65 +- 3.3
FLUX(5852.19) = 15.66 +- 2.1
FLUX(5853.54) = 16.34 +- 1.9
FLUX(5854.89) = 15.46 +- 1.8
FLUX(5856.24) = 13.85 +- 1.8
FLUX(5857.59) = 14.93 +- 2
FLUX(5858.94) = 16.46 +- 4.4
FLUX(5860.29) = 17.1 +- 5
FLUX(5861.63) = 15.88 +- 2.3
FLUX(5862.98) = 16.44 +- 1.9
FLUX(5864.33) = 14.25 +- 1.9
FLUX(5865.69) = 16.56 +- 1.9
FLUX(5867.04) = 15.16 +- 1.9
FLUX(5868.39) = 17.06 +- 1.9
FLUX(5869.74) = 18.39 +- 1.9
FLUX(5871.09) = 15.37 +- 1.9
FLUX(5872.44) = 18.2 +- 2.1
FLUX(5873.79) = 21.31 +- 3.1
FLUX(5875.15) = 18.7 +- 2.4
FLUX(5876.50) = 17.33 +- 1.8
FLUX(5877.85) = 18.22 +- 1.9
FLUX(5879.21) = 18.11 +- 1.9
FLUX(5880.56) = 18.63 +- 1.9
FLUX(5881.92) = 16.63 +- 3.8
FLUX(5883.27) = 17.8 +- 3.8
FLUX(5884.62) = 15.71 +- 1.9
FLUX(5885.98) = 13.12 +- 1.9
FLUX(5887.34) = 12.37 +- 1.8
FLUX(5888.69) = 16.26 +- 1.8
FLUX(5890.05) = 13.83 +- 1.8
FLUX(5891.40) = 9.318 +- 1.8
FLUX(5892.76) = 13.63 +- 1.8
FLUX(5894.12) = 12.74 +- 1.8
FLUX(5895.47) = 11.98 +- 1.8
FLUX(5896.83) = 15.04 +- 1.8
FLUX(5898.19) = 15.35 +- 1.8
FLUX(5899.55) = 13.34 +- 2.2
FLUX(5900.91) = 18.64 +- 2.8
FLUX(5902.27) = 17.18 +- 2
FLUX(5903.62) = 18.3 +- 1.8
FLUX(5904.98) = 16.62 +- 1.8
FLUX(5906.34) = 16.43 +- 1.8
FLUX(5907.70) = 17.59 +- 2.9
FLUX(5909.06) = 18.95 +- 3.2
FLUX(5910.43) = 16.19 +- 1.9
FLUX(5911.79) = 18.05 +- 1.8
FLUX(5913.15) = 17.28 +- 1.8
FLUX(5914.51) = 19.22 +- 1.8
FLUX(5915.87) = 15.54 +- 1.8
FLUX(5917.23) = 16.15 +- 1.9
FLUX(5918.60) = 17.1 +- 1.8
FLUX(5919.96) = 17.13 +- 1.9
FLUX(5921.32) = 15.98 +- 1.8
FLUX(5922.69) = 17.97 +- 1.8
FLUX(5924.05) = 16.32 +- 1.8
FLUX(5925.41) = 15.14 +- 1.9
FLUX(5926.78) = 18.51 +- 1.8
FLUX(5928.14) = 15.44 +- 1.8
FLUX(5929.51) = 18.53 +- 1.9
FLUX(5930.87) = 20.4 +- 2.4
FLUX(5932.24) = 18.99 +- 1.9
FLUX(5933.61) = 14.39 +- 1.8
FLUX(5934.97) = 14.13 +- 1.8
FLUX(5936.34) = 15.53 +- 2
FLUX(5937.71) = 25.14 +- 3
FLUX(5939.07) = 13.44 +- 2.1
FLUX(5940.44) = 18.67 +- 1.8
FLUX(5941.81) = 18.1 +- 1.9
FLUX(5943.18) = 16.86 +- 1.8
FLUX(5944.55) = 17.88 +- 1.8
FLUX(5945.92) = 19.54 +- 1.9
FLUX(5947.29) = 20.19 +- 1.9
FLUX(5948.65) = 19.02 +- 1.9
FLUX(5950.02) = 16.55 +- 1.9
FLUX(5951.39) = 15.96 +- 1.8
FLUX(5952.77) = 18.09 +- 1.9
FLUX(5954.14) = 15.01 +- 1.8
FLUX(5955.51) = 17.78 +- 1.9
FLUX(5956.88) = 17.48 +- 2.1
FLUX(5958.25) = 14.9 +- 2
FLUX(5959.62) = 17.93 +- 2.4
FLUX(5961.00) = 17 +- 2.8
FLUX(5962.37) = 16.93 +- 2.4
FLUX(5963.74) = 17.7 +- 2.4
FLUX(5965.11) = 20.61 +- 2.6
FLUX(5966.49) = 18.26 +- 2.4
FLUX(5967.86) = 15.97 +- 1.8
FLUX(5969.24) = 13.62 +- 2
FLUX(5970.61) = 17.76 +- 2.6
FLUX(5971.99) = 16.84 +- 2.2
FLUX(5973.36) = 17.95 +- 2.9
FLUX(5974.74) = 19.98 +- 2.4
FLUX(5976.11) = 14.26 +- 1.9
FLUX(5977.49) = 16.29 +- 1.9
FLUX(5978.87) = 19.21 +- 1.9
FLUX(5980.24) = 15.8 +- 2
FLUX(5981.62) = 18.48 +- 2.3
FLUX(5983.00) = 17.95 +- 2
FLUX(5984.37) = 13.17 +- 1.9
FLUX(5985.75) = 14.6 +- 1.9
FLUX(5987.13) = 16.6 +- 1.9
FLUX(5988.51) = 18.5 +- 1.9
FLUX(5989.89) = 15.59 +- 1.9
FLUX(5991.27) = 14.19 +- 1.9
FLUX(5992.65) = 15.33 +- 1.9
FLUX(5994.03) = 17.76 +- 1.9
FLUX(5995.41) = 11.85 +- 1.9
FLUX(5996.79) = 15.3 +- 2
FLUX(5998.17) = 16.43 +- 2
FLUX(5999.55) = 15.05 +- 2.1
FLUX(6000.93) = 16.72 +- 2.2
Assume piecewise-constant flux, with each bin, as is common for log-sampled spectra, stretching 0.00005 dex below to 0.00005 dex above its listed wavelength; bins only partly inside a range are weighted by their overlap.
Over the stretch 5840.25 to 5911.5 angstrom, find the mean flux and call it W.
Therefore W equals 16.1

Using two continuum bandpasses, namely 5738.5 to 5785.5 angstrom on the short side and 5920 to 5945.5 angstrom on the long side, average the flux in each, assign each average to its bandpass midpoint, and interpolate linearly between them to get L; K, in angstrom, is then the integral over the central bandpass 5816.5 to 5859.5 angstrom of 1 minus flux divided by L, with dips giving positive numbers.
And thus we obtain 1.0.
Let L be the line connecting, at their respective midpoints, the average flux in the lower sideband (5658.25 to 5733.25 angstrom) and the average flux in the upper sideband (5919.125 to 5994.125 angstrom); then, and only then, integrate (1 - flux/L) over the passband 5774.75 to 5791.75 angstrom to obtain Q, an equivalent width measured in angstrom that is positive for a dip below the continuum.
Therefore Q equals 3.1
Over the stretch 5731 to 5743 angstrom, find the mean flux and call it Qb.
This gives 17.6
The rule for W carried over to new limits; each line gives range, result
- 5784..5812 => 16.5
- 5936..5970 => 17.5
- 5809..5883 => 16.9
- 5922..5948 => 17.6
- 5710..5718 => 16.7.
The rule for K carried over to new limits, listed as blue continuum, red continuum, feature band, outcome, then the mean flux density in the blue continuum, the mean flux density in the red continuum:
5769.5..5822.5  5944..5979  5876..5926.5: 2.68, 16.3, 17.4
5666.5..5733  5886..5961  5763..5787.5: 1.87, 16.9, 16.6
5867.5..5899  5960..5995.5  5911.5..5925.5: -0.66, 15.9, 16.7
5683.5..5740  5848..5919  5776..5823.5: 1.64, 17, 16.3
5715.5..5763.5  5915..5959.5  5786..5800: 1.64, 17.7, 17.3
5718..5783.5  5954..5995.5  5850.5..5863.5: 0.78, 17.1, 16.7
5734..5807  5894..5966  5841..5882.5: 0.59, 16.7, 17.1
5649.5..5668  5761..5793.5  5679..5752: -4.99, 16.3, 15.8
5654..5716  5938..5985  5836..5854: 0.27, 16.5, 17.3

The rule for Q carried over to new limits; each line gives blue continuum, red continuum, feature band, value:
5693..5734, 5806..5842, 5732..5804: 1.8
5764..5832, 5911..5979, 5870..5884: -1.0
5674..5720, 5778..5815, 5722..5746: -2.7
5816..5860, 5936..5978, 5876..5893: 1.5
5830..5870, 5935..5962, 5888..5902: 2.4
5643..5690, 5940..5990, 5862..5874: 0.2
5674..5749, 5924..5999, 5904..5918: -0.2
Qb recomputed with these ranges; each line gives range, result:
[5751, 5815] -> 16.5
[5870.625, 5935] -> 16.5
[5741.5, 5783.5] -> 16.9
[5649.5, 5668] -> 16.3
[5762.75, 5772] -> 17.4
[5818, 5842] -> 16.8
